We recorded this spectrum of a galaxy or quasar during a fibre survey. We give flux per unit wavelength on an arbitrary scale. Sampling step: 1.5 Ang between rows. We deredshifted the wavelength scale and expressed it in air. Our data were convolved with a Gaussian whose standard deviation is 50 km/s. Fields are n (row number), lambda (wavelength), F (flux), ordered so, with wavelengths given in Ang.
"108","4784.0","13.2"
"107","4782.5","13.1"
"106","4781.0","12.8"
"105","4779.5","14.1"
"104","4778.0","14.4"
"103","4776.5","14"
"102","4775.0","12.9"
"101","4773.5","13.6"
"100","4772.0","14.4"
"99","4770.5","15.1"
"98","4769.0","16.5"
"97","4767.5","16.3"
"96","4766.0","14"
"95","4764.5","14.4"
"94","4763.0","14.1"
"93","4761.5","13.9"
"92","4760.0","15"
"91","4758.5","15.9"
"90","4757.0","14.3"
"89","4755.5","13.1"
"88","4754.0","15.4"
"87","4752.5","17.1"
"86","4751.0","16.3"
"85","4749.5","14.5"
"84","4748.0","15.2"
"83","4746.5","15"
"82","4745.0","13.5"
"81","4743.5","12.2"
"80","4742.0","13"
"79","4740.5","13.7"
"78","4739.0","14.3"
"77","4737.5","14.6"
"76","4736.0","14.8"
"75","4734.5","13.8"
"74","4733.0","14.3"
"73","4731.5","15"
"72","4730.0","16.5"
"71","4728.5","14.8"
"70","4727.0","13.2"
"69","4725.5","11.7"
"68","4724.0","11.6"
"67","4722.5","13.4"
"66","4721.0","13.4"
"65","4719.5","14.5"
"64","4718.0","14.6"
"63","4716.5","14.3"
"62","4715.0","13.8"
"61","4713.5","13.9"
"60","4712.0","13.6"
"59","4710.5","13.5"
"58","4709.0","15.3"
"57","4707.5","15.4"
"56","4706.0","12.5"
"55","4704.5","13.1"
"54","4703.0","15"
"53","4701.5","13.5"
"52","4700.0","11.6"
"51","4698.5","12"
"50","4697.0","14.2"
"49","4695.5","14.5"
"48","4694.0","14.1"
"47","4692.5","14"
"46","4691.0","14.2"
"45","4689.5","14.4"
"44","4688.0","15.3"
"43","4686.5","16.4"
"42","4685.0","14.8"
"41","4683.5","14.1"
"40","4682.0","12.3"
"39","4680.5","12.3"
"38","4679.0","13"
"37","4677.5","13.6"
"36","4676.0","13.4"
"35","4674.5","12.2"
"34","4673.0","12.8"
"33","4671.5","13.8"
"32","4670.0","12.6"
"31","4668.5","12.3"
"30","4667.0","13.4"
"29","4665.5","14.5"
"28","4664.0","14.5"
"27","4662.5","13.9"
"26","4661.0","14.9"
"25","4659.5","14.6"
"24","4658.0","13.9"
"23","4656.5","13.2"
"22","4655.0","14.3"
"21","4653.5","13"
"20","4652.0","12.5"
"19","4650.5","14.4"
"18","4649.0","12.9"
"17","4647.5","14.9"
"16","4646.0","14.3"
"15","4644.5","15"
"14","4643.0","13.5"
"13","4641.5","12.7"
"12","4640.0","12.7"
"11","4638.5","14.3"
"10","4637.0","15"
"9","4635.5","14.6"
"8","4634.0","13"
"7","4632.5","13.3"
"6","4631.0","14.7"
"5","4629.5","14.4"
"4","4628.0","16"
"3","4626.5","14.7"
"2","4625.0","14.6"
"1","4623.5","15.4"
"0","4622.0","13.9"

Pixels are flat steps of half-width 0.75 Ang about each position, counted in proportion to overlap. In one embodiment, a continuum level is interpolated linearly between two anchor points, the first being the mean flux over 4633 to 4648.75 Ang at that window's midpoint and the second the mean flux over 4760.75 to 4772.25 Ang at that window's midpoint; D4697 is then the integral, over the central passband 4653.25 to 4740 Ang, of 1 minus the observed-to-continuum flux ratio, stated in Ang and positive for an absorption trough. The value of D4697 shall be 3.1 Ang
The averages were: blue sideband 14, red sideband 14.9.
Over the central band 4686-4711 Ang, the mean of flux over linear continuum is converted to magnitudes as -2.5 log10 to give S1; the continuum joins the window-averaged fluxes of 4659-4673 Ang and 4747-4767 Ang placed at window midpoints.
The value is 0.01 mag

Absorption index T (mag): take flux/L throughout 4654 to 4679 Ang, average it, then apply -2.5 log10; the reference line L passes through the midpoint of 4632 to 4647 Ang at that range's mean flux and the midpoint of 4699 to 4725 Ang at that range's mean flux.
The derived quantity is 0.02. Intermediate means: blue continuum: 13.9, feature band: 13.6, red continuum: 13.7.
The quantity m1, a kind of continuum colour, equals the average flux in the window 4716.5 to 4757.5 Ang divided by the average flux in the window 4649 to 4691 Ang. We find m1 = 1.04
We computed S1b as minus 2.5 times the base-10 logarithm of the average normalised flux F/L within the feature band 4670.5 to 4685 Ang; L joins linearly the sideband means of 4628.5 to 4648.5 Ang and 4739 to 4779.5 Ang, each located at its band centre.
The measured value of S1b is 0.08 mag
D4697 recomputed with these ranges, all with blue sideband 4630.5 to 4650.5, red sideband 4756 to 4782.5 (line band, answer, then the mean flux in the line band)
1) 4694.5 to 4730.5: 1.2 Ang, 13.7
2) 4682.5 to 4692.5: -0.5 Ang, 14.7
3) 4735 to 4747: 0.4 Ang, 13.9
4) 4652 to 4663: 0.1 Ang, 13.9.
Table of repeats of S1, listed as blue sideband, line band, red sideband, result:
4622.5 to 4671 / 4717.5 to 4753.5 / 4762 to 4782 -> 0.00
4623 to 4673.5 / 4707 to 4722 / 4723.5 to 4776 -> 0.00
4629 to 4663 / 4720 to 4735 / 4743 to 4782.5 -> 0.04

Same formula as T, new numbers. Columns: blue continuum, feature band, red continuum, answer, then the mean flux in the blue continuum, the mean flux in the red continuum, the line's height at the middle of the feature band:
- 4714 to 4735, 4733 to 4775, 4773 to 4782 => -0.062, 13.9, 13.6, 13.8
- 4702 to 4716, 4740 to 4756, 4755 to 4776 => -0.008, 14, 14.5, 14.4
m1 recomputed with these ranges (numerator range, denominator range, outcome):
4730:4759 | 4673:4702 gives 1.07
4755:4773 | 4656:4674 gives 1.08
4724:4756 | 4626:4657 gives 1.03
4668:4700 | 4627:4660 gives 0.97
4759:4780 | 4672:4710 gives 1.05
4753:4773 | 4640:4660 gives 1.08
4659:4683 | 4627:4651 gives 0.95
